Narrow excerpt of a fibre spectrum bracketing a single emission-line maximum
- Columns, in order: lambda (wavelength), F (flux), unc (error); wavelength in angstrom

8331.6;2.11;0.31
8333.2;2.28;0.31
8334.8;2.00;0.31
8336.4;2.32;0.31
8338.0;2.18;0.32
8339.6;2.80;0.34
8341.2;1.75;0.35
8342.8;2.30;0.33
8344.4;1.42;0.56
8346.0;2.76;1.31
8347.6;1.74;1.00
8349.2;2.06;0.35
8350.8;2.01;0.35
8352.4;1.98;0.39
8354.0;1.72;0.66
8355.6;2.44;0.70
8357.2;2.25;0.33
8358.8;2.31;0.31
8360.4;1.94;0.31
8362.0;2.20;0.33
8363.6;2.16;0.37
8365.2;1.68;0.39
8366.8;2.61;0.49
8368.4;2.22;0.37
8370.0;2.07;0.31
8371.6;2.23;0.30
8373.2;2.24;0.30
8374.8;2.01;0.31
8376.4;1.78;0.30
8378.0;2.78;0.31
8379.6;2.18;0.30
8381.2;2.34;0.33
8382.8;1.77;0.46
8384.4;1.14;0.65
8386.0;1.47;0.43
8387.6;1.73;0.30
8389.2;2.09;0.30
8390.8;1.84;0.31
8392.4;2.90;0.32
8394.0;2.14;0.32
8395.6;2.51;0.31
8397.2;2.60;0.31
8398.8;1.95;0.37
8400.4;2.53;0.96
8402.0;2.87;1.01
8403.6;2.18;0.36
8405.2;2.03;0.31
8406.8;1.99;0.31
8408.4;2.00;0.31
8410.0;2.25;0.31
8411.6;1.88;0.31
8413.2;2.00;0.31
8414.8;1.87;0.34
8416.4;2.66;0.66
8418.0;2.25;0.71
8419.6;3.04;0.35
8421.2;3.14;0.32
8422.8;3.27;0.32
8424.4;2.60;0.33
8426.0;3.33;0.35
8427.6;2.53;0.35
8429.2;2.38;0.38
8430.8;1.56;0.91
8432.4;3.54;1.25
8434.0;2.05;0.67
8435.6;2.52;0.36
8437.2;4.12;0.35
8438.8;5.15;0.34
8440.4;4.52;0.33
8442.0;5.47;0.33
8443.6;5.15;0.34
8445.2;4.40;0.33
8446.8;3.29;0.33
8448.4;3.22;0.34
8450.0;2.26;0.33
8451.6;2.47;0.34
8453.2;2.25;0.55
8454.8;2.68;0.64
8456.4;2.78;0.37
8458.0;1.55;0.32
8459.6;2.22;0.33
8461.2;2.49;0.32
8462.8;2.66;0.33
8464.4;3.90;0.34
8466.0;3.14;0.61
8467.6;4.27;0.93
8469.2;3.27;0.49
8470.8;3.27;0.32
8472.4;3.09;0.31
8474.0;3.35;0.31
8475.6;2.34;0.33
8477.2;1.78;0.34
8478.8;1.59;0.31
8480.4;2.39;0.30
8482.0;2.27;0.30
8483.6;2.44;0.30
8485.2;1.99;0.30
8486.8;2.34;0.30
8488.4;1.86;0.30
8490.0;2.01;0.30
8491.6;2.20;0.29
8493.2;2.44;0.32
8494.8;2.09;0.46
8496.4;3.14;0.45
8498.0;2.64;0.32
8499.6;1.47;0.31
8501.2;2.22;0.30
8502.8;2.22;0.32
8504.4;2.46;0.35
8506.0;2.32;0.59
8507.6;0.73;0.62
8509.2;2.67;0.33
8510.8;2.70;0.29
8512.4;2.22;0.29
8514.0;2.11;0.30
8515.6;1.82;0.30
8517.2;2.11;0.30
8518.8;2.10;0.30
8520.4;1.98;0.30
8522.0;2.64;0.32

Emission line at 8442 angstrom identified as H-alpha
